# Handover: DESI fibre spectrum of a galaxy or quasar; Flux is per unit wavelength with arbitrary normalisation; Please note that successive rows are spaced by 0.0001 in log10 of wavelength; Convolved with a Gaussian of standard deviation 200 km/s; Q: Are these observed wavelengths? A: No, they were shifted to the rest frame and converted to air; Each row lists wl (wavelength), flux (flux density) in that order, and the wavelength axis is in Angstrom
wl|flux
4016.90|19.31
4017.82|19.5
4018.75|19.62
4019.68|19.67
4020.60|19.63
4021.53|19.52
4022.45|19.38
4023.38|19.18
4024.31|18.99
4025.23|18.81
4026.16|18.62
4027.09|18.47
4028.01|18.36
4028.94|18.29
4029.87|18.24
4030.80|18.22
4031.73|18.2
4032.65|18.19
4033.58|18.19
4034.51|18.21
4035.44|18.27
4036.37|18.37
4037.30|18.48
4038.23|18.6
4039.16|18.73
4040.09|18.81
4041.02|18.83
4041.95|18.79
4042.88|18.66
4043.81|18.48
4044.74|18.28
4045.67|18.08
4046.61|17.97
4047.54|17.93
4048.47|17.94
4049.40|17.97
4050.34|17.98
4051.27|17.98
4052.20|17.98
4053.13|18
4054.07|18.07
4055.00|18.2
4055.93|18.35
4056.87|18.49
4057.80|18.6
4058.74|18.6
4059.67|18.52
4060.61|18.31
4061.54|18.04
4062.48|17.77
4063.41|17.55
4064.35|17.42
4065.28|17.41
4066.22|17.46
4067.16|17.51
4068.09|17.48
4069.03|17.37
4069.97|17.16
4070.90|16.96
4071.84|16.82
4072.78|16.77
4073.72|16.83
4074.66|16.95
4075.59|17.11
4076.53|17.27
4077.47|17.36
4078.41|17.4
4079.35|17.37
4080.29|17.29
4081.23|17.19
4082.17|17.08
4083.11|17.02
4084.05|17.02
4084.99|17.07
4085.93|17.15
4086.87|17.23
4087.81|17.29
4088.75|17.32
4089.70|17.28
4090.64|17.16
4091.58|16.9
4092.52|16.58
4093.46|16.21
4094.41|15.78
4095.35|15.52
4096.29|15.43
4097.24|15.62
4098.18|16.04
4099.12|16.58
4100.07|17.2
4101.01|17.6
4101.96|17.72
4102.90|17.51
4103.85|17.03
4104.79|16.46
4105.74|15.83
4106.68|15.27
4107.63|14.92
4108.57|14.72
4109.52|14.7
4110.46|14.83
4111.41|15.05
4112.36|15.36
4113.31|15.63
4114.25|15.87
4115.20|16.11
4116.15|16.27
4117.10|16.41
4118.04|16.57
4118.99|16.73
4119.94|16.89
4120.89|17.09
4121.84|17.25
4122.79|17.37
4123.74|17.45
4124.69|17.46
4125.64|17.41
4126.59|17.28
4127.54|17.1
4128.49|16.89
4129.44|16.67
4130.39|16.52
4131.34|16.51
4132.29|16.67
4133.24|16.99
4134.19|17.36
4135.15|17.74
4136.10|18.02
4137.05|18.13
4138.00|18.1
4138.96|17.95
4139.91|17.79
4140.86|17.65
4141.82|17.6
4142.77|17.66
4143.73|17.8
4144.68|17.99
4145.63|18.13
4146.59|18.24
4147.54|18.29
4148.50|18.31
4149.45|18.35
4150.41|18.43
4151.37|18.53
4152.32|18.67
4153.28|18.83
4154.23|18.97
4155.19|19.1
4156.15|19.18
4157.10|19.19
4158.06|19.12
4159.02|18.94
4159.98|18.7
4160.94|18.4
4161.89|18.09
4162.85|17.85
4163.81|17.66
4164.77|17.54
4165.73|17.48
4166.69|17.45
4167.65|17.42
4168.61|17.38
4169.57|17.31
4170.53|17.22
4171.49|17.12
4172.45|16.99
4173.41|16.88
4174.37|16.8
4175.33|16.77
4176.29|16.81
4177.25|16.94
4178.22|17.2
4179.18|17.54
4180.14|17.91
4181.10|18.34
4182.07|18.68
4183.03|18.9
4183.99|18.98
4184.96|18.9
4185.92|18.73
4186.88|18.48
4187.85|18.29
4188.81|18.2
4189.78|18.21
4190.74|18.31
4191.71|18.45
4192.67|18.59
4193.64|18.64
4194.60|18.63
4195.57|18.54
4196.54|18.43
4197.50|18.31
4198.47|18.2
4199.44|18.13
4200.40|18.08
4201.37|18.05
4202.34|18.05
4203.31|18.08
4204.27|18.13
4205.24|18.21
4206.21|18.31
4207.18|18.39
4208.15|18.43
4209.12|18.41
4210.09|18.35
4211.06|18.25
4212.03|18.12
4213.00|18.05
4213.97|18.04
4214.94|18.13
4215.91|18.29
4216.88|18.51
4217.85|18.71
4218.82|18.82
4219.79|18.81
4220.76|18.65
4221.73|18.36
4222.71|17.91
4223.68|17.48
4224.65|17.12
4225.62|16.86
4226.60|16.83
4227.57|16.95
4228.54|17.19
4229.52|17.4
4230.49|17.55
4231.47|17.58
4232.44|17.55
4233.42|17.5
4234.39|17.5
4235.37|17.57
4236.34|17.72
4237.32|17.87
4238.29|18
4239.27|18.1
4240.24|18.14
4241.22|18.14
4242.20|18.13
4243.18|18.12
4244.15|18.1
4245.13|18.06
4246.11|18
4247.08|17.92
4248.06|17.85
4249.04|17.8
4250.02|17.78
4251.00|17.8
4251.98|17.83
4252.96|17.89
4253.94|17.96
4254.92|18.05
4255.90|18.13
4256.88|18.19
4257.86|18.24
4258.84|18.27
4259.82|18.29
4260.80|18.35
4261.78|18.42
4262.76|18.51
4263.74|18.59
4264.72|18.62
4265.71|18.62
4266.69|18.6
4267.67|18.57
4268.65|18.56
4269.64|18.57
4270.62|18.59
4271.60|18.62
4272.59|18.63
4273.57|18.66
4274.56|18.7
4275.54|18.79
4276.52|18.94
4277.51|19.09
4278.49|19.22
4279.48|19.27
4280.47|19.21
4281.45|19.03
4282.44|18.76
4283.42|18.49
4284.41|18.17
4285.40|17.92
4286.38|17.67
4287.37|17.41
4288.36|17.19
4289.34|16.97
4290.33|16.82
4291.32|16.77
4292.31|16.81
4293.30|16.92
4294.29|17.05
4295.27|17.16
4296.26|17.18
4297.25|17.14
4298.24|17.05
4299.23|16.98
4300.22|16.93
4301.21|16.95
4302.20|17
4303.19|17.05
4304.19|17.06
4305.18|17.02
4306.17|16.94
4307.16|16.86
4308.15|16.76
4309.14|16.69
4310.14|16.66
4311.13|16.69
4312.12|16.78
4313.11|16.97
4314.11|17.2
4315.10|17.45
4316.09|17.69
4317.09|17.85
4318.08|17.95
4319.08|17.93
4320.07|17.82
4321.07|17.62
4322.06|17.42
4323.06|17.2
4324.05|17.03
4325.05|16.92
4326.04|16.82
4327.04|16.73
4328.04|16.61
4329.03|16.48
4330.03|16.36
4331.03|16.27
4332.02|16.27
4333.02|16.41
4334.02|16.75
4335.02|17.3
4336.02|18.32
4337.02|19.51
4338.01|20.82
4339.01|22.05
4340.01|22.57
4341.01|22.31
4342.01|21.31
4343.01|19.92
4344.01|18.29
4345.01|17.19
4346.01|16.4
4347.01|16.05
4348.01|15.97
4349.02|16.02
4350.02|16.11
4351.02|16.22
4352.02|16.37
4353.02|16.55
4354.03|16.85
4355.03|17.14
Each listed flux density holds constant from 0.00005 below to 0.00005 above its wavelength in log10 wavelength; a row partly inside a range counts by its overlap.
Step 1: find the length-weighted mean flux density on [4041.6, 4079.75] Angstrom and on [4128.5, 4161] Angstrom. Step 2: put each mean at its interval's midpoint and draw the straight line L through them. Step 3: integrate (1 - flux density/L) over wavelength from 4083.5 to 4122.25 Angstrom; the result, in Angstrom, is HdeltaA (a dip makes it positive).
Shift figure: 3.3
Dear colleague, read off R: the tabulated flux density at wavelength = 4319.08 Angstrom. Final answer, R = 17.93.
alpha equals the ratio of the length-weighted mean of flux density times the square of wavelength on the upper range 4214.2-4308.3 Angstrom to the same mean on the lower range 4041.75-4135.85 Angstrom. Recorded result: 1.14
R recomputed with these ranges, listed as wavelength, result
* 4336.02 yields 18.32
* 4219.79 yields 18.81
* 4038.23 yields 18.6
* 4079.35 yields 17.37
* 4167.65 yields 17.42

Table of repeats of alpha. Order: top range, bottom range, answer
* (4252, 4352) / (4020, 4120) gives 1.14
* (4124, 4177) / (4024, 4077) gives 1.03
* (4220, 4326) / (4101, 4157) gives 1.11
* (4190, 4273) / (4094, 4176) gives 1.10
